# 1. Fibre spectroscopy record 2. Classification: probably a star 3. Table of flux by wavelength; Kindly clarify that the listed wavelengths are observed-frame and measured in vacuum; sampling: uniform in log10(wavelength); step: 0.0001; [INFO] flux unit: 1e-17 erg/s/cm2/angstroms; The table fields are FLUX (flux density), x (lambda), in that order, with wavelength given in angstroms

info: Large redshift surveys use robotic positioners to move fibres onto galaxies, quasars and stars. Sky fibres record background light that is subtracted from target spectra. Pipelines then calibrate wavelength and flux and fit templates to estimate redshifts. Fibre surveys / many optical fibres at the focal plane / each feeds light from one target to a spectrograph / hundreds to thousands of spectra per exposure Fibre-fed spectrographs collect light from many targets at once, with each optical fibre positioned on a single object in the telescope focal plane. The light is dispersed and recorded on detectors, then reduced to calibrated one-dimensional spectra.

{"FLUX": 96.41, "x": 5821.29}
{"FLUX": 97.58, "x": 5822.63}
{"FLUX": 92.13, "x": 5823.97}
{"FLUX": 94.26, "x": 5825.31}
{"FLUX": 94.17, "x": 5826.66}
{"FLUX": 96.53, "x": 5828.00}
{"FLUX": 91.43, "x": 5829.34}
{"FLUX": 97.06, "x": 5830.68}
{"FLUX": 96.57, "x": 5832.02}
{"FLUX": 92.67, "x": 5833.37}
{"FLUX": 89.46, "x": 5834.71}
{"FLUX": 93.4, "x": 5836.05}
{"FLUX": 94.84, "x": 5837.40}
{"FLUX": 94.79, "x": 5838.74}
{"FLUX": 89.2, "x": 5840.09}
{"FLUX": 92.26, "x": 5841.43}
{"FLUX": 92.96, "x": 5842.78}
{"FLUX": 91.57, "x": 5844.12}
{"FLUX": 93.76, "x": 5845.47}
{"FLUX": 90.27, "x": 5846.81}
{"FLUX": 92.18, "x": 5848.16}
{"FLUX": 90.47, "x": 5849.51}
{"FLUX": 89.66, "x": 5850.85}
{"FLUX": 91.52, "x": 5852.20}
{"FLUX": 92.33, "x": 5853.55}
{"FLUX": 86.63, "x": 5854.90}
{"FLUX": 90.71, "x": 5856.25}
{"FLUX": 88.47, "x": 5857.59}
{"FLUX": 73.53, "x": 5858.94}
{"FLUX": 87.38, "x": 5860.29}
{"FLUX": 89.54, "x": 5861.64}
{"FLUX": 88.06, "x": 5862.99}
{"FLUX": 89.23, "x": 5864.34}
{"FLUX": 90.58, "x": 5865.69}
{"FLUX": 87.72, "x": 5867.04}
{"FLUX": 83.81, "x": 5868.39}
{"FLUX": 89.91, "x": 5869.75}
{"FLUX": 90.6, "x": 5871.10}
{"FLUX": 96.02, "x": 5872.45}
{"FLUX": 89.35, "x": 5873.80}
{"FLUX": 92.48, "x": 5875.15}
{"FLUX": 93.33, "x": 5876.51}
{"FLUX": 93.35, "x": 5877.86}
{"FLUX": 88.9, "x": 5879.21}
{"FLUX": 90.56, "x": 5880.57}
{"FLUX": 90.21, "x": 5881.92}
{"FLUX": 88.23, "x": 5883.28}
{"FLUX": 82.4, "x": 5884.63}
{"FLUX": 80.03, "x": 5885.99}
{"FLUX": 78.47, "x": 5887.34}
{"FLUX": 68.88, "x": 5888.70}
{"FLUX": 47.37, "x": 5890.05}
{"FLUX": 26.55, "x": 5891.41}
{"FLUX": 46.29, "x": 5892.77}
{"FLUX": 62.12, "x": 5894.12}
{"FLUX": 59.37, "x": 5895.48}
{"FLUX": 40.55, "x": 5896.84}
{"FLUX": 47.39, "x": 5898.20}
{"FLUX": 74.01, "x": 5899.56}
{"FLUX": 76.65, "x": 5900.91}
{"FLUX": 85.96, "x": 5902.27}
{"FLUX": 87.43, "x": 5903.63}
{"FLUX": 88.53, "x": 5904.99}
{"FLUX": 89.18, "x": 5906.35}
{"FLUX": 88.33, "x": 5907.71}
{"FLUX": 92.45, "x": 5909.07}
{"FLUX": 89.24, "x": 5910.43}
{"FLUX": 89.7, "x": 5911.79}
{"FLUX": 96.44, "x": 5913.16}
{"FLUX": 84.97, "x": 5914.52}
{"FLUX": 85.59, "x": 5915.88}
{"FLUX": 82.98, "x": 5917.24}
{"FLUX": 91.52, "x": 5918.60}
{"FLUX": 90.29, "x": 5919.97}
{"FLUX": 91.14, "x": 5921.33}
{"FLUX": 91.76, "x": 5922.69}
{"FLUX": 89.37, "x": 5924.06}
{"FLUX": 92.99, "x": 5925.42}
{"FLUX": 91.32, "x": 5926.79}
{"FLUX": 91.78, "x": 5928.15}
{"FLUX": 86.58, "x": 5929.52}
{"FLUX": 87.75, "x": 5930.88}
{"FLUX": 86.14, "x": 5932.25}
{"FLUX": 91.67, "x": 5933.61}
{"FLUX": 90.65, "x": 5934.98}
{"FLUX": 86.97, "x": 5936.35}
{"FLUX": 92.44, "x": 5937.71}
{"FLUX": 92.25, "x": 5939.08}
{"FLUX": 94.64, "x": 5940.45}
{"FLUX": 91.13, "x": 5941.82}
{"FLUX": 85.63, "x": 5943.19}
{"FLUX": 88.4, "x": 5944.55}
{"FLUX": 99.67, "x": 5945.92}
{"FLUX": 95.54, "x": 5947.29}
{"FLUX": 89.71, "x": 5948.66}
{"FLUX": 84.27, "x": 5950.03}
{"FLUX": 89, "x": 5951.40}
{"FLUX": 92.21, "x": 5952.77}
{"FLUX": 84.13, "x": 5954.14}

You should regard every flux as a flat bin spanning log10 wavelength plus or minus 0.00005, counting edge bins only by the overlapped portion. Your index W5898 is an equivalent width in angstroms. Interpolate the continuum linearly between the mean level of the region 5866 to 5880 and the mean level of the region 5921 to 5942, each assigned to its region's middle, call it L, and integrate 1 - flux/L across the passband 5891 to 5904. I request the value 4.3 angstroms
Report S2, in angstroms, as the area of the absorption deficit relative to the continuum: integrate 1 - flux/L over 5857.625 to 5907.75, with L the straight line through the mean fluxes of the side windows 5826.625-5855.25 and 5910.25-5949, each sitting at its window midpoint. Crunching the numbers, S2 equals 6.9 angstroms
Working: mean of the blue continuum 92.5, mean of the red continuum 90.3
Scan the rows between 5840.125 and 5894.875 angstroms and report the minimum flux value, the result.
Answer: 26.55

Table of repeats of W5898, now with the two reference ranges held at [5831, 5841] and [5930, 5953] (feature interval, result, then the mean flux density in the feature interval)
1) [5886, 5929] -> 6.2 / 78.1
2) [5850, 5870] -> 1.0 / 87.9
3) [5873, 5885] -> 0.2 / 90.1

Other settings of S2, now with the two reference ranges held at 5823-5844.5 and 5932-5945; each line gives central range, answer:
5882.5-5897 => 4.57 angstroms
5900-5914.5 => 0.50 angstroms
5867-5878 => 0.17 angstroms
